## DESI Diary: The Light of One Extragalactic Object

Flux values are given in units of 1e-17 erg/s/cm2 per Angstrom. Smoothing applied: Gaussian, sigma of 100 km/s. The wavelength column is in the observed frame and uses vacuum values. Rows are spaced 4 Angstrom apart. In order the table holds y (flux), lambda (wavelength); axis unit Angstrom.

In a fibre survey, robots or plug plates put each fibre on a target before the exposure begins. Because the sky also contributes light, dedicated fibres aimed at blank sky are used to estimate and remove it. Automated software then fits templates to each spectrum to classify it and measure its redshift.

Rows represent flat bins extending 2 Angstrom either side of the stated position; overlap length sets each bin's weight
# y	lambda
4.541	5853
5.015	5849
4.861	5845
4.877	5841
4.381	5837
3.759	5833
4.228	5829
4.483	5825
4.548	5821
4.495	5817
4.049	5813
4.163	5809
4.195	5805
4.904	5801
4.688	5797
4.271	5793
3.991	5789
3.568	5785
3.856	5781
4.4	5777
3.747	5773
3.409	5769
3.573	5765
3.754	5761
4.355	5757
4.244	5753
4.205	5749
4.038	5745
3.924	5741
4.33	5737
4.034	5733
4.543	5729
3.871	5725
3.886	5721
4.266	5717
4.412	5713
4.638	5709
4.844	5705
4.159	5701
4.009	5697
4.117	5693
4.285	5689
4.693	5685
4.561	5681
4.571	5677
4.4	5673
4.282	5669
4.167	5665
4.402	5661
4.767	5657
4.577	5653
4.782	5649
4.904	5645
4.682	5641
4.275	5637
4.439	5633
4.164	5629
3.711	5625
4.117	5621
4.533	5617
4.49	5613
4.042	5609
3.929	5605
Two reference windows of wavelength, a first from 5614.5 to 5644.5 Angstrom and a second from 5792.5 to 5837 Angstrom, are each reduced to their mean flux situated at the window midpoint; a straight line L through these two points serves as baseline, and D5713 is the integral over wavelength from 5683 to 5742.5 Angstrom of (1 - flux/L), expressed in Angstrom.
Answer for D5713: 0.8 Angstrom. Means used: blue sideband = 4.31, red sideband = 4.35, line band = 4.27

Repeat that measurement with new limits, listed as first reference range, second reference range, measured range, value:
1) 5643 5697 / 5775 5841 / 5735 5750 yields 0.9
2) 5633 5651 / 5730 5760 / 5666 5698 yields 0.6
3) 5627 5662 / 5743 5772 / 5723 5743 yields -0.4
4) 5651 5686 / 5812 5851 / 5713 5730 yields 1.3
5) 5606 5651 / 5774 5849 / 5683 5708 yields -0.1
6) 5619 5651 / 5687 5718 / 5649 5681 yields -0.8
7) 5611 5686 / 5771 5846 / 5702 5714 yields -0.6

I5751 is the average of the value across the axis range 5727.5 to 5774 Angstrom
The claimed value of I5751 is 4.01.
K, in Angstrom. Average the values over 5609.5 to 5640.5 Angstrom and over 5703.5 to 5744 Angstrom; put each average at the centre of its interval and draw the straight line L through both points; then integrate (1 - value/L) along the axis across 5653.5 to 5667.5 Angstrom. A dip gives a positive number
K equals -0.6 Angstrom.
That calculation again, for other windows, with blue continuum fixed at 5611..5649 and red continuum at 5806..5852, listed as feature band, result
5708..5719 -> 0.0 Angstrom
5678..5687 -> -0.4 Angstrom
